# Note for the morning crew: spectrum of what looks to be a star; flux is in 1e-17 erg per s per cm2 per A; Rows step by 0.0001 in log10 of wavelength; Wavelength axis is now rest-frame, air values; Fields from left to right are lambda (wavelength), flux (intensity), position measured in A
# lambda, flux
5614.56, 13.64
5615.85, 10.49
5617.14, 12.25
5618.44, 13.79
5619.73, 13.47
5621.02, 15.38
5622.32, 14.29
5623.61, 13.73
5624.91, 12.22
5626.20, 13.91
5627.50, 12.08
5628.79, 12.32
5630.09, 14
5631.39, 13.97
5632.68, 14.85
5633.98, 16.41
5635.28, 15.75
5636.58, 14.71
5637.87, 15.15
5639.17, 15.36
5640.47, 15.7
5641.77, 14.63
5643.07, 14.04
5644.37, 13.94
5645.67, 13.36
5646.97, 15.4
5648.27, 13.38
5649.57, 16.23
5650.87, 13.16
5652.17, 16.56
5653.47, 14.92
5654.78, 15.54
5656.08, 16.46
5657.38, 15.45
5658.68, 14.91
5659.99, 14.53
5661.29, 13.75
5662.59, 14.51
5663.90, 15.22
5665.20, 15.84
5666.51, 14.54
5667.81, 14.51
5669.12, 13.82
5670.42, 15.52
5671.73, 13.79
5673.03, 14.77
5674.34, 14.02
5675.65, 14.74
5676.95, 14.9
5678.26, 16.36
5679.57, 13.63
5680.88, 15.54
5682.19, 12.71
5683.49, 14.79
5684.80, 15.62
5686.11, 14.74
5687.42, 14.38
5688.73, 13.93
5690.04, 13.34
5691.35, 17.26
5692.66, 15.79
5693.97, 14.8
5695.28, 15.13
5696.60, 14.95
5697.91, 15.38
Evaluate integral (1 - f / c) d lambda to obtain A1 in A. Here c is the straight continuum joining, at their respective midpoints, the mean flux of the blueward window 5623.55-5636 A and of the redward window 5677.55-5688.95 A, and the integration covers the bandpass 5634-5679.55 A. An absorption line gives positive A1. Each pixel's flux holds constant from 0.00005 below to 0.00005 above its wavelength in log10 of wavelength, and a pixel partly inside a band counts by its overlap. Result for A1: -1.8 A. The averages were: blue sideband 13.9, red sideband 14.7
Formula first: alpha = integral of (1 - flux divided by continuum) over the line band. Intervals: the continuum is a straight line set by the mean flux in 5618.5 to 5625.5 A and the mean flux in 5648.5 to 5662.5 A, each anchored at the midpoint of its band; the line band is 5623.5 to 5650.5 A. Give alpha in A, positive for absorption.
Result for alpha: 0.1 A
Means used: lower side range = 13.8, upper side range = 15.1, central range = 14.3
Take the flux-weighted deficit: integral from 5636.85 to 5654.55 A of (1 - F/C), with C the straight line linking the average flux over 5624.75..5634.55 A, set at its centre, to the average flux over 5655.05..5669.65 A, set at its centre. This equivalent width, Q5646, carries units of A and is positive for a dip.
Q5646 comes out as -0.6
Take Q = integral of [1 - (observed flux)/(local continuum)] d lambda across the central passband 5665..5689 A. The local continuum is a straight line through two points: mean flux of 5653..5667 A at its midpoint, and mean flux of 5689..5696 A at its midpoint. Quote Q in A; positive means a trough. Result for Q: 0.8 A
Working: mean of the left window 15.1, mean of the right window 15.2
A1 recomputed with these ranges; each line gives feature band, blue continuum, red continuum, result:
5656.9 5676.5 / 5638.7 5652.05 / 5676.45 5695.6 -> 0.1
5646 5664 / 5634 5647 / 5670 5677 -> -0.3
